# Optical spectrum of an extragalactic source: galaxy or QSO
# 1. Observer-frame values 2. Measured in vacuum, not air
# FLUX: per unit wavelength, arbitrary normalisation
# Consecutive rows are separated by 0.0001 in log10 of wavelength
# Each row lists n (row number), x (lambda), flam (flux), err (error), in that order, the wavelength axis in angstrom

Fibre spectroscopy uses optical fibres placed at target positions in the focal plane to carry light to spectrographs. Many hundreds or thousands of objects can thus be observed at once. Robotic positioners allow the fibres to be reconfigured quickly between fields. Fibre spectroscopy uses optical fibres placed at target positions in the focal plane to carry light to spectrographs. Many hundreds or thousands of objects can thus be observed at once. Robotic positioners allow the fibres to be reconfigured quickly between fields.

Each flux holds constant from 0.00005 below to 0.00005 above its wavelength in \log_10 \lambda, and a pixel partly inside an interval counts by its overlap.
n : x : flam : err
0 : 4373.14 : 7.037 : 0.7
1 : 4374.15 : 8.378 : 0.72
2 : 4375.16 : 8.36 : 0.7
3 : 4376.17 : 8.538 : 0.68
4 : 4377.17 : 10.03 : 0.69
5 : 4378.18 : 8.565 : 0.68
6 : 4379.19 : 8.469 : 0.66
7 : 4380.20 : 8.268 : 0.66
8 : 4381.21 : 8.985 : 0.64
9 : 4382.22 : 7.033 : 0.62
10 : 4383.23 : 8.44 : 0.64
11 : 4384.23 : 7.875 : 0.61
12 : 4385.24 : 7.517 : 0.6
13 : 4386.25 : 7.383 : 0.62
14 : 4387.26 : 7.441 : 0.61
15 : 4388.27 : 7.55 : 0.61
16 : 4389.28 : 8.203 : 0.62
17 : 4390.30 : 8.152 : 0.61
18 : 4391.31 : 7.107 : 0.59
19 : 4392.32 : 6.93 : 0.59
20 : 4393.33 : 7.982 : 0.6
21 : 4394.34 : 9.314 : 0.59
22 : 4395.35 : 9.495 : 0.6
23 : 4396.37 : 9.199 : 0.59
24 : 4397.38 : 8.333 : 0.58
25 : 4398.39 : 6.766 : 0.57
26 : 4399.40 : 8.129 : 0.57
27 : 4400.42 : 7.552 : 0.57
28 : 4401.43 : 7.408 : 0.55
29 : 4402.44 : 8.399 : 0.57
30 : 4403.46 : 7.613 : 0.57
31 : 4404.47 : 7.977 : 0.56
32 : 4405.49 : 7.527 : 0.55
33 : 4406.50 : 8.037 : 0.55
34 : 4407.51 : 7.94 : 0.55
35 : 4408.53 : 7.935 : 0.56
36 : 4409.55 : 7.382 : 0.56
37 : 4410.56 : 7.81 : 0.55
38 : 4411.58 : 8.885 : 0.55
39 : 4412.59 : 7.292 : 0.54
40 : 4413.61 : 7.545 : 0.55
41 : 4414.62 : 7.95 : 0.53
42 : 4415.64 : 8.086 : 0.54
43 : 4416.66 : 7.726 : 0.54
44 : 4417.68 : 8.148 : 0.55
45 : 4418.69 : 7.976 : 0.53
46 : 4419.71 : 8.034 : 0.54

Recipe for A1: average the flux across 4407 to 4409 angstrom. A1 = 7.94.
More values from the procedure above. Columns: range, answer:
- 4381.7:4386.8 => 7.66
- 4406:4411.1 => 7.82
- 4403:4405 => 7.79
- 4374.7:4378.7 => 8.88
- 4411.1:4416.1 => 7.95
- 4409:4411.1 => 7.61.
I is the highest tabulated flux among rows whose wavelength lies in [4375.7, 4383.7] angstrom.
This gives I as 10.03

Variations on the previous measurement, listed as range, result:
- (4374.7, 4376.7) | 8.538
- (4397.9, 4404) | 8.399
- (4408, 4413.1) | 8.885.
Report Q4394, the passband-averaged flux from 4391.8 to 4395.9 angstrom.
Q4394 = 8.43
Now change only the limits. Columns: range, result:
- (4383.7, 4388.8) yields 7.58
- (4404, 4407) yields 7.84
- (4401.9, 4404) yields 8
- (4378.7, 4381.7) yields 8.56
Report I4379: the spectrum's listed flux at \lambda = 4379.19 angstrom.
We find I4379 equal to 8.469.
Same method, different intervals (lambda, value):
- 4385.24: 7.517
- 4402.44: 8.399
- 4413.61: 7.545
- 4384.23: 7.875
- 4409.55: 7.382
